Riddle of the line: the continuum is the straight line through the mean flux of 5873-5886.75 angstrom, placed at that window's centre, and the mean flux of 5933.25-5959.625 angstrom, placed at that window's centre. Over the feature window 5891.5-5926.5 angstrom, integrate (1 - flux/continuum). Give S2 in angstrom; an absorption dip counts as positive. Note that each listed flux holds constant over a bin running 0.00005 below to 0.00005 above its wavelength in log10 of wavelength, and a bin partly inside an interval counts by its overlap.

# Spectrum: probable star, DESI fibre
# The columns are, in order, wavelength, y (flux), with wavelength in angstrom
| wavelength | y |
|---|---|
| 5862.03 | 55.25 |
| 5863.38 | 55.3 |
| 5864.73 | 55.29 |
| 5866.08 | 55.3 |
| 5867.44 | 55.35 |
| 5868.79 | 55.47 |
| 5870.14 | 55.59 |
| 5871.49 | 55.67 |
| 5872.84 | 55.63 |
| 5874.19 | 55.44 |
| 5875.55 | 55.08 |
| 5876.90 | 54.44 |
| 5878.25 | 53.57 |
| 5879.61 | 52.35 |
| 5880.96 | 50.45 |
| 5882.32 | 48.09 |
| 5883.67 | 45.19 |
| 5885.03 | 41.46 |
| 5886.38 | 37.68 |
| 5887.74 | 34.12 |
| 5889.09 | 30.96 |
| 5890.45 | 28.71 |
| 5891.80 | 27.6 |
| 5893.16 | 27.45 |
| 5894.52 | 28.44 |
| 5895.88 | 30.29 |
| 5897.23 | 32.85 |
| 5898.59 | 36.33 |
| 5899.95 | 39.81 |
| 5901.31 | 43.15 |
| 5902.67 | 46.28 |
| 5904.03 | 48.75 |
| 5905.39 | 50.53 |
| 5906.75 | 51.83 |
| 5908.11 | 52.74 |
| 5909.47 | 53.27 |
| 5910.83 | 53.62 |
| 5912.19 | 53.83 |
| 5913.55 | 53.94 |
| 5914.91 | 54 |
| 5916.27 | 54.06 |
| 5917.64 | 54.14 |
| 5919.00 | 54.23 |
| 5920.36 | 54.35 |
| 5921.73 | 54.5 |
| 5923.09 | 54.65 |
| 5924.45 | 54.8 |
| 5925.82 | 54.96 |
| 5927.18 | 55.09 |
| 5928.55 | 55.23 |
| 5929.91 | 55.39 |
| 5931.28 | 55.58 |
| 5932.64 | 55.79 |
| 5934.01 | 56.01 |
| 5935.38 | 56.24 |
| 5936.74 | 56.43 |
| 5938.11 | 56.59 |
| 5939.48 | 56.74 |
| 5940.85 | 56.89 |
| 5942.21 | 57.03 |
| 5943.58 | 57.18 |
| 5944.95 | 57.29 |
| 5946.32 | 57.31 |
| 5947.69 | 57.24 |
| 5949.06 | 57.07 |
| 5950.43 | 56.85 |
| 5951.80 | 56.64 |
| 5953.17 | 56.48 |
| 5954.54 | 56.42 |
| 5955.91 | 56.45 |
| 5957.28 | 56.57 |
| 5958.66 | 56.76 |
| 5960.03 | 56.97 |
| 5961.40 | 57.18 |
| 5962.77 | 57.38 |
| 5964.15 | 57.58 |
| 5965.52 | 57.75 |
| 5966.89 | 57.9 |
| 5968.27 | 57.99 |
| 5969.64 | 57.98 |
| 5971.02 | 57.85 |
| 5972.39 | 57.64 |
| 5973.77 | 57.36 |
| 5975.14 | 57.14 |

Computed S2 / 3.9 angstrom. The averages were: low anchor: 49.9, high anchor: 56.7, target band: 47.2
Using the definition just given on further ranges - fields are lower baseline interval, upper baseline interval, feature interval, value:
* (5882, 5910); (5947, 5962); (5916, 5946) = -3.52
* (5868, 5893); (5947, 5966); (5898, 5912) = 0.50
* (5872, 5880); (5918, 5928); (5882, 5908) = 7.62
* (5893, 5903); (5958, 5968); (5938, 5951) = -1.49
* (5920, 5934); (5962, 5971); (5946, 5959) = 0.01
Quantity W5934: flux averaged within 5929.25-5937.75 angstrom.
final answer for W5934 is 55.9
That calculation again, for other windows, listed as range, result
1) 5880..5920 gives 43.7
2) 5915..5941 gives 55.3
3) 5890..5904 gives 34.9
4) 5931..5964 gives 56.7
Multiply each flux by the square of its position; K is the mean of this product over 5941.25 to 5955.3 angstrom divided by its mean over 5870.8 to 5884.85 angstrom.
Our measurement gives 1.1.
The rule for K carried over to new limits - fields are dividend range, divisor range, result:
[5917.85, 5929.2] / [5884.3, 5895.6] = 1.73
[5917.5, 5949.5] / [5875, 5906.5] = 1.38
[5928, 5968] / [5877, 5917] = 1.32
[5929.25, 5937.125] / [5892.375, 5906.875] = 1.45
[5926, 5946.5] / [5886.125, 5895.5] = 1.88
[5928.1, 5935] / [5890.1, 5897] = 1.96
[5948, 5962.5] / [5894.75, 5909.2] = 1.34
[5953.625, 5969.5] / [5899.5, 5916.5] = 1.15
